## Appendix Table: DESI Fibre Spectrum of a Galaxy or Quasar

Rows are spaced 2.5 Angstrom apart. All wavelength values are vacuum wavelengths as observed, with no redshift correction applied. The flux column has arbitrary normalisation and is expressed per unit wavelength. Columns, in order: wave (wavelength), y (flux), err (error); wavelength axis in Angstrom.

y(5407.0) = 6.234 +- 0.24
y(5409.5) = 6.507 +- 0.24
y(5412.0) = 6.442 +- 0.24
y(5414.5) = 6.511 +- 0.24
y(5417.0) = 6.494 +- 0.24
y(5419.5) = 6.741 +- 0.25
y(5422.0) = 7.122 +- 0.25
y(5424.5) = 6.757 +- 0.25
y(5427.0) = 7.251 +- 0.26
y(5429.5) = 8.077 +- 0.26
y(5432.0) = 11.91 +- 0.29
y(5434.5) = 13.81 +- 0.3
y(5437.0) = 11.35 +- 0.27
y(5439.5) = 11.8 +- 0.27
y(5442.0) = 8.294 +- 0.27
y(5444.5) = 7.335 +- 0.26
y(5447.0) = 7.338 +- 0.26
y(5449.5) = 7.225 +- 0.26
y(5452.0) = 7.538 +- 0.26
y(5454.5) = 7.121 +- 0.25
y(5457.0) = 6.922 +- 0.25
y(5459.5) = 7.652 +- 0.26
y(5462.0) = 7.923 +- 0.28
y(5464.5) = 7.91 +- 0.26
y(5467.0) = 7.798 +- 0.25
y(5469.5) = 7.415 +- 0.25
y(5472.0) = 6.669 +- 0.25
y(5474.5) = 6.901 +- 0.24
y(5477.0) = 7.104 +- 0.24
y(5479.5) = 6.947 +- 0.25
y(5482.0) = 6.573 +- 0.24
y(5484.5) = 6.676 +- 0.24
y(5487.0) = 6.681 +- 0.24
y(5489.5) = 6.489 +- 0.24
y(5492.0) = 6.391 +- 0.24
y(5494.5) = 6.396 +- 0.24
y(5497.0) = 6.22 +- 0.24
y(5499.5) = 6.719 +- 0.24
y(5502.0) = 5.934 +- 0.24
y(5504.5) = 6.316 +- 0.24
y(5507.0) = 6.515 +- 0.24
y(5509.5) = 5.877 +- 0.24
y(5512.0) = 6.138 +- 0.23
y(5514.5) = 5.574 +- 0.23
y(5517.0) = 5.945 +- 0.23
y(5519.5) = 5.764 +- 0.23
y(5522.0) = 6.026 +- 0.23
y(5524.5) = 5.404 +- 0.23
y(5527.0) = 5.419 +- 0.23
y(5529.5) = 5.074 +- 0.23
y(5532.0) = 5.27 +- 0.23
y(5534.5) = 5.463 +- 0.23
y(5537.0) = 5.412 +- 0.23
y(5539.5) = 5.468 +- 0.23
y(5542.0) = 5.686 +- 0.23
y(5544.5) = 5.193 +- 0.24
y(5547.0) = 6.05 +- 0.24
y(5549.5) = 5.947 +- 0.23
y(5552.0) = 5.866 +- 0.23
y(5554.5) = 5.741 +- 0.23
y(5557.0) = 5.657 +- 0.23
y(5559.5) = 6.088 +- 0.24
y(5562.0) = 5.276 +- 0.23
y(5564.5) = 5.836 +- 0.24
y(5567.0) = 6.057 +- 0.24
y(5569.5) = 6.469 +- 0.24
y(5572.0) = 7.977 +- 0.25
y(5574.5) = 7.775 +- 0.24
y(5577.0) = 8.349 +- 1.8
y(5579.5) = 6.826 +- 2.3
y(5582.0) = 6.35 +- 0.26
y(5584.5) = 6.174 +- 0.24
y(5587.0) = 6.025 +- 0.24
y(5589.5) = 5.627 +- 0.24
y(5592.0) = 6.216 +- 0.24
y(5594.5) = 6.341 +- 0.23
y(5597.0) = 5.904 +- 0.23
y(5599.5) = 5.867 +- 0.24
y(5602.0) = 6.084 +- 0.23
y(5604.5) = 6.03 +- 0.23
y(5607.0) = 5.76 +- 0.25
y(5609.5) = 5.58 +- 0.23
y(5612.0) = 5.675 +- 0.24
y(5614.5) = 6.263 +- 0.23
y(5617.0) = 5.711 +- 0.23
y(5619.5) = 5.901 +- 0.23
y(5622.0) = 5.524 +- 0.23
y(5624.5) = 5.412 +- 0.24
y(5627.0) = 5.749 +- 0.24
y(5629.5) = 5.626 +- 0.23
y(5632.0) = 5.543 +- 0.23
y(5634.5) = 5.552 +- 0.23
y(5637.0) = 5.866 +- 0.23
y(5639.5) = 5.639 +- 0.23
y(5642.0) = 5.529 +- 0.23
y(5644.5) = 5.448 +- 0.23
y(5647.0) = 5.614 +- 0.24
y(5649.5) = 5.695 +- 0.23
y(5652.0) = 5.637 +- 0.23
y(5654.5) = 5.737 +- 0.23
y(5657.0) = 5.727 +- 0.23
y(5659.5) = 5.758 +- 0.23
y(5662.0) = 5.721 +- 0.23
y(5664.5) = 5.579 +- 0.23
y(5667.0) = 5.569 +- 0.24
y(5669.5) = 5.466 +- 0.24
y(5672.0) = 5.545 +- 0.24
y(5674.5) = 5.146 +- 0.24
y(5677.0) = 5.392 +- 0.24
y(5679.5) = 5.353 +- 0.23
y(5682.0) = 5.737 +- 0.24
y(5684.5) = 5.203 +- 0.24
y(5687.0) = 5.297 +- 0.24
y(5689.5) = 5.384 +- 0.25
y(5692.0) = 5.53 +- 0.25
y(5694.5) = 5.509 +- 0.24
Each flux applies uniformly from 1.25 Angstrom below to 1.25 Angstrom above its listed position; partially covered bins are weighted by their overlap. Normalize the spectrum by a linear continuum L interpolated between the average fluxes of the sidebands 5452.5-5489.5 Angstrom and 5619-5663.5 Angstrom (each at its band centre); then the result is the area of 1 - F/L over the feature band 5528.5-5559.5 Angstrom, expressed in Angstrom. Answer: 4.3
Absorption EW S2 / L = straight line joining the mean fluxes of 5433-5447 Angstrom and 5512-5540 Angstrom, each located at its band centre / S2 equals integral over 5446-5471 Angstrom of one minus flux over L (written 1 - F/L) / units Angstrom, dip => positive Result 4.7 Angstrom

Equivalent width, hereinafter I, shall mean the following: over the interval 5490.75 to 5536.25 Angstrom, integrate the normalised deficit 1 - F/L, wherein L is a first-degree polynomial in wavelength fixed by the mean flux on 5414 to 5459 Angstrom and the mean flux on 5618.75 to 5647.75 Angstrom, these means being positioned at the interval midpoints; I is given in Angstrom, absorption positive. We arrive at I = 8.54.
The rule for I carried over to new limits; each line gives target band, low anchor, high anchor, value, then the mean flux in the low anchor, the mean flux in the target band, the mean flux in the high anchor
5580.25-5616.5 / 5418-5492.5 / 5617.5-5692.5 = 1.28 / 7.87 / 6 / 5.56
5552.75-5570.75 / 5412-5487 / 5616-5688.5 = 1.96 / 7.86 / 5.87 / 5.57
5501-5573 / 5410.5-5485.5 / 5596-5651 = 9.85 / 7.85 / 5.84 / 5.72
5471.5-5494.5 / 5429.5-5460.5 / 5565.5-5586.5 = 4.67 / 9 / 6.7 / 6.95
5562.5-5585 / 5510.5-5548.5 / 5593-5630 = -4.37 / 5.6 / 6.84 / 5.84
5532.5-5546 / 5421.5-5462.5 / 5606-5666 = 3.19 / 8.59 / 5.45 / 5.68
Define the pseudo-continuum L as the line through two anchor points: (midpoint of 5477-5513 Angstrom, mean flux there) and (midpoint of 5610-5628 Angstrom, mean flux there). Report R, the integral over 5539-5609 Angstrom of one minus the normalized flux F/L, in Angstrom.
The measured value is -2.0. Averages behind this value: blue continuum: 6.45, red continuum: 5.74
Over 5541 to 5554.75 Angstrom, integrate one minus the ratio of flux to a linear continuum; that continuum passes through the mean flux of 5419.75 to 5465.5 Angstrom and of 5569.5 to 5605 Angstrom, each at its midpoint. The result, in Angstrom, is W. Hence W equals 2.6 Angstrom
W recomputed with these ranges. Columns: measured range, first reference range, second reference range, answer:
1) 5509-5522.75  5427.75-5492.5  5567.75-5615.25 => 2.70 Angstrom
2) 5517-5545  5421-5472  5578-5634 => 6.26 Angstrom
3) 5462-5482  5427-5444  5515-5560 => 3.40 Angstrom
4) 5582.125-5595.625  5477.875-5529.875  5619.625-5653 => -0.66 Angstrom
